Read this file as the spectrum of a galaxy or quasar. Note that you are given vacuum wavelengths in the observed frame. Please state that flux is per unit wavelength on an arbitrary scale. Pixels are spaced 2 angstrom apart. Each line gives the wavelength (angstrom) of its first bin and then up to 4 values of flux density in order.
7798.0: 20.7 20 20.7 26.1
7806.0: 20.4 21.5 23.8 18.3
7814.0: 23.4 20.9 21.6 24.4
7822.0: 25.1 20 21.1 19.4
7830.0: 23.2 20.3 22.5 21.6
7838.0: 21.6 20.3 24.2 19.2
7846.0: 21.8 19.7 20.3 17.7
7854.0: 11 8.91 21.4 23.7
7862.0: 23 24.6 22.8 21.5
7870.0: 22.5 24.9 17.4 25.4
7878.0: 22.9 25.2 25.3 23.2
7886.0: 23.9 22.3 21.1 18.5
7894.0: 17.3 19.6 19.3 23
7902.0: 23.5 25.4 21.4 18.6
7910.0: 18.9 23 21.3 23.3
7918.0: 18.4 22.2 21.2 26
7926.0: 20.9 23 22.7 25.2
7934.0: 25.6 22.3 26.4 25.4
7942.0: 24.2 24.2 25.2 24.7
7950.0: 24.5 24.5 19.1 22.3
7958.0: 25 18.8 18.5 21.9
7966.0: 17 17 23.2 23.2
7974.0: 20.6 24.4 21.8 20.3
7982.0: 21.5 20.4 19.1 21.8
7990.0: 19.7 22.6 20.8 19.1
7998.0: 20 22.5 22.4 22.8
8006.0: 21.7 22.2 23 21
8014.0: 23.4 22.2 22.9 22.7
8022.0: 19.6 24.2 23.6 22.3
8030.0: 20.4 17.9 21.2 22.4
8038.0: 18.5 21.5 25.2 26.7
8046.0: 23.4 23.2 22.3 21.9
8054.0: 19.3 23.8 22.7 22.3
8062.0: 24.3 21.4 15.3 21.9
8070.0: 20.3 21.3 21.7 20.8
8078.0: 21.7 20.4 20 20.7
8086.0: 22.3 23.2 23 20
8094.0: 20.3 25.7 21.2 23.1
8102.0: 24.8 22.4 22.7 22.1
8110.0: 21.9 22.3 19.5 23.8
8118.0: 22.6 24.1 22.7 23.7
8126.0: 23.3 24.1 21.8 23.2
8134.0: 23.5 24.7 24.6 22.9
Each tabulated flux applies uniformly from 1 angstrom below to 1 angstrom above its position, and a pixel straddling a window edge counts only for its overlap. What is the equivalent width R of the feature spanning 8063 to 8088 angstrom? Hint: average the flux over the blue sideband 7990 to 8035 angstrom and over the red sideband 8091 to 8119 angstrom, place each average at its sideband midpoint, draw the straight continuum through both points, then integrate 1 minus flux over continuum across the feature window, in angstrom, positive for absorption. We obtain 1.55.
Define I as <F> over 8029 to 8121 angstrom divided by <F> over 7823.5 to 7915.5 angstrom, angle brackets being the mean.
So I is 1.03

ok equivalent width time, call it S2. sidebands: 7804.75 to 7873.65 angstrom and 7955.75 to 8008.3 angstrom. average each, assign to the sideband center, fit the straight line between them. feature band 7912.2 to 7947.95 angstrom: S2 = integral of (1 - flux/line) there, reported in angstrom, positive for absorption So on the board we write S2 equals -3.9 angstrom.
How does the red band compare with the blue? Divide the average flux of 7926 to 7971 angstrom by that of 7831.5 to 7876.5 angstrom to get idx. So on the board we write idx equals 1.10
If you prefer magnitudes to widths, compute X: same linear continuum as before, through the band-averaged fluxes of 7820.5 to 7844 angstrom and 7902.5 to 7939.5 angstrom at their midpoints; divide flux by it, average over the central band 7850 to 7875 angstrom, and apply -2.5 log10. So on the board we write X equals 0.11 mag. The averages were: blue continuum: 21.7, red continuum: 22.6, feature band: 20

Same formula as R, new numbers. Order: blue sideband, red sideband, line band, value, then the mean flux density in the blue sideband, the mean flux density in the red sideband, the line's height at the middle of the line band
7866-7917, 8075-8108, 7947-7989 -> 1.1 angstrom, 22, 22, 22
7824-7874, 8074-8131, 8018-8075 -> 0.2 angstrom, 20.6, 22.3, 21.9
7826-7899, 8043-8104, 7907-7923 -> 0.3 angstrom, 21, 22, 21.3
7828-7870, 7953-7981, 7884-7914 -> -0.8 angstrom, 20.5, 20.9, 20.7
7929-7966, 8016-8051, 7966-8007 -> 2.9 angstrom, 23.2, 22.2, 22.8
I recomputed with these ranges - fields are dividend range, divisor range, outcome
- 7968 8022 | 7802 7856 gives 1.03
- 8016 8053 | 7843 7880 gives 1.08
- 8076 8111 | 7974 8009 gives 1.03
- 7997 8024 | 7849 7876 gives 1.10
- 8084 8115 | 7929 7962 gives 0.94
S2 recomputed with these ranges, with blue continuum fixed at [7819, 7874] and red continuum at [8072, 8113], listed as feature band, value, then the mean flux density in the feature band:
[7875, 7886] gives -1.71 angstrom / 24.4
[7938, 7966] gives -1.93 angstrom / 22.9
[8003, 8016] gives -0.42 angstrom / 22.3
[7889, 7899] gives 0.93 angstrom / 19.2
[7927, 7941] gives -2.01 angstrom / 24.4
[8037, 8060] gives -0.81 angstrom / 22.6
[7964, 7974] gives 0.53 angstrom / 20.3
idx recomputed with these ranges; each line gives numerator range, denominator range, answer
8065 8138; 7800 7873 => 1.05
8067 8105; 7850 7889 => 1.02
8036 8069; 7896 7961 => 0.97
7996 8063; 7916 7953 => 0.94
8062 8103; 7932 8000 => 0.98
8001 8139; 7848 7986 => 1.02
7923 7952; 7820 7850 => 1.13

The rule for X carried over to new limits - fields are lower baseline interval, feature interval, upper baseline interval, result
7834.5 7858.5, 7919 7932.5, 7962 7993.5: -0.142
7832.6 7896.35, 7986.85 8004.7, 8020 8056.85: 0.030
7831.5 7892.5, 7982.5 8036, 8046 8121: 0.009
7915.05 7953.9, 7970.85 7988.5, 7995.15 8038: 0.054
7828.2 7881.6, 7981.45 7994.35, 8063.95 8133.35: 0.039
